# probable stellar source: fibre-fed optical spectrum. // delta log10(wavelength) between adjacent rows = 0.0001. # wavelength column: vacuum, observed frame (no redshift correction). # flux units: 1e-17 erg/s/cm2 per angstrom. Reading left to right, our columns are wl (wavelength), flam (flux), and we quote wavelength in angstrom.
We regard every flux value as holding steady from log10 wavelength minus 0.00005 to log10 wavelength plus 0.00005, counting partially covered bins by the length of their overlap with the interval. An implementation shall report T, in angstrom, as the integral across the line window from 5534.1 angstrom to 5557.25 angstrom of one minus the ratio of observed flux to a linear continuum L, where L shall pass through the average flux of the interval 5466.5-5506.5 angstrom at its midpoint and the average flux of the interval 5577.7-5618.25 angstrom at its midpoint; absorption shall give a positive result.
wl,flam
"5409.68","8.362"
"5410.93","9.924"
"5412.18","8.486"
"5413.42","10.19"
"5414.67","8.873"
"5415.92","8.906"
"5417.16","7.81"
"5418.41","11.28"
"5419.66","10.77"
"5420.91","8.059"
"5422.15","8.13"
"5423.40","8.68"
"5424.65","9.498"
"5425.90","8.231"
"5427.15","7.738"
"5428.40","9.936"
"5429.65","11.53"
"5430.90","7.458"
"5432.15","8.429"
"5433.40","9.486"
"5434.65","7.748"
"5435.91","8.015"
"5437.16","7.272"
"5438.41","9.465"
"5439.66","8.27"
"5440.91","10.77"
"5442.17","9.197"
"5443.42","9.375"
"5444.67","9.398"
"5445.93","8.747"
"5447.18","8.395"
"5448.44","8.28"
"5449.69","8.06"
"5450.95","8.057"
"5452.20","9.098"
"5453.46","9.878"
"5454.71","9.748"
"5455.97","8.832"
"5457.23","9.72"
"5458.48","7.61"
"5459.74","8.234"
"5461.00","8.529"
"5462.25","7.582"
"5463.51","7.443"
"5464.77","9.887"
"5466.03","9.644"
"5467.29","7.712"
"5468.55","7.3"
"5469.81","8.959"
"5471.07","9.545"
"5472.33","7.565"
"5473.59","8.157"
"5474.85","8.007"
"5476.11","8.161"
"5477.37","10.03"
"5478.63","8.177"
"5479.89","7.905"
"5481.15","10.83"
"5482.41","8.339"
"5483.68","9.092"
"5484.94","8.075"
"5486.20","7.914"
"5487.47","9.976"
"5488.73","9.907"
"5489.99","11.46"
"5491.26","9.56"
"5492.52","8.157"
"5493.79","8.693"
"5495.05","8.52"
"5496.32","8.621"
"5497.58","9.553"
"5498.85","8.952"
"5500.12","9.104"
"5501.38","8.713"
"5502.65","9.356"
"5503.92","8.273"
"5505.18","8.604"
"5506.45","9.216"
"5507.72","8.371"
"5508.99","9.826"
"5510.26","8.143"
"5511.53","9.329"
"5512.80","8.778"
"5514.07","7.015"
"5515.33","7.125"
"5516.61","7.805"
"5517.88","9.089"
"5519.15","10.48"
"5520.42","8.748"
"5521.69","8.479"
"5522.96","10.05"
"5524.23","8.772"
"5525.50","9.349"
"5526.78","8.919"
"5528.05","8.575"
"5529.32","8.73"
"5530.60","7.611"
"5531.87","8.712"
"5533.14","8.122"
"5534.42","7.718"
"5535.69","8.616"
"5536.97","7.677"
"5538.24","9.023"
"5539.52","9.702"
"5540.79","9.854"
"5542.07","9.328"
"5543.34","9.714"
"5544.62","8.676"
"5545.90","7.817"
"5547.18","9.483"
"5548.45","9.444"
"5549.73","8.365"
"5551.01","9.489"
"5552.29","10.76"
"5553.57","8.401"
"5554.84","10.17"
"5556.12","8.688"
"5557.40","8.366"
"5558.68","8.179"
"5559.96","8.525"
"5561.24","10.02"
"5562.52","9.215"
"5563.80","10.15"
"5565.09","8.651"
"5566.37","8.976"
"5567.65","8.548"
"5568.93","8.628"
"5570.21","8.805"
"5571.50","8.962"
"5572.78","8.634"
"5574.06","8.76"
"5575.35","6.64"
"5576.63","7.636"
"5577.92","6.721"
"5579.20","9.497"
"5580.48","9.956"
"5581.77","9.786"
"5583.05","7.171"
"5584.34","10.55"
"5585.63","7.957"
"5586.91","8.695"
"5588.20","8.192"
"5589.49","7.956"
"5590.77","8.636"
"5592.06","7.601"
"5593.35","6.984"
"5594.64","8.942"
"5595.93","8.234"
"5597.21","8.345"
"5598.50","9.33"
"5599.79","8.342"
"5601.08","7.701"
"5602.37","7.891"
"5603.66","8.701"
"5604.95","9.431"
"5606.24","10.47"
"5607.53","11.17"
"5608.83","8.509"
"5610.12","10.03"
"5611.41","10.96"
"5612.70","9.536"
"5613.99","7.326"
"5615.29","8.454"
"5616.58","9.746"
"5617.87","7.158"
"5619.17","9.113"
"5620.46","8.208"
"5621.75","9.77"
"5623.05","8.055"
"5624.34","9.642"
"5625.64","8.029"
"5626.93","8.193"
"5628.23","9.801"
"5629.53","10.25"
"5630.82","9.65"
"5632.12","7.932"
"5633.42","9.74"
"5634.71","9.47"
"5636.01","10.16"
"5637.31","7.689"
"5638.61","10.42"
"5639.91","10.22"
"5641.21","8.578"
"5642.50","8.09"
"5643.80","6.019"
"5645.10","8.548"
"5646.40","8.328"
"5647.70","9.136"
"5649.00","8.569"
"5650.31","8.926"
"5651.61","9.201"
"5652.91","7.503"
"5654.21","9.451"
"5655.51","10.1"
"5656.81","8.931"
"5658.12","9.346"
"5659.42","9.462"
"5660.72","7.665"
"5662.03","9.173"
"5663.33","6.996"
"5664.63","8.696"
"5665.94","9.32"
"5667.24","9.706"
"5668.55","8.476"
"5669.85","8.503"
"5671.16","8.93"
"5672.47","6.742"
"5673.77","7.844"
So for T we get -0.7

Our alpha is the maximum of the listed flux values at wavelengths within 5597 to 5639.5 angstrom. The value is 11.17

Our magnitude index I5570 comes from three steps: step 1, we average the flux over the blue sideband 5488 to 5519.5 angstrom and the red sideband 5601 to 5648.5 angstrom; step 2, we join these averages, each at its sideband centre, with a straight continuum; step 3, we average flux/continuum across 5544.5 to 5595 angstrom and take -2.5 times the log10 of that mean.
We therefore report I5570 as 0.03 mag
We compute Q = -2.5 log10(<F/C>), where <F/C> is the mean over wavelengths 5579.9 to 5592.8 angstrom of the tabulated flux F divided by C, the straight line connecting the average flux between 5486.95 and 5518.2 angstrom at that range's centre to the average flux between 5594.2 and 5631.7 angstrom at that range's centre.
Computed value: 0.04 mag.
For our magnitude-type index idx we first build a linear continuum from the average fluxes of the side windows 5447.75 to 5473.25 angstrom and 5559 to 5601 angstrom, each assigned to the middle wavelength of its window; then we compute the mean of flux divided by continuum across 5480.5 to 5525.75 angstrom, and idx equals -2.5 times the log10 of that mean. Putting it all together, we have -0.05 mag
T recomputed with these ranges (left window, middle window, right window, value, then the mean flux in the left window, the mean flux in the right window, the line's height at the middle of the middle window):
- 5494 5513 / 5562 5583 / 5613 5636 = 0.5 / 8.89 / 8.9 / 8.9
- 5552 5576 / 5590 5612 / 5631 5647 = -0.1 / 8.87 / 8.79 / 8.83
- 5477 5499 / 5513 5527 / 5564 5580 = 0.2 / 9.09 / 8.44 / 8.84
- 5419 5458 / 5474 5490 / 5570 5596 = -0.4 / 8.91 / 8.39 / 8.75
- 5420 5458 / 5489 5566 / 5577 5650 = -0.7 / 8.86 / 8.81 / 8.83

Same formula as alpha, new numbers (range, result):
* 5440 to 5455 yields 10.77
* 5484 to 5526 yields 11.46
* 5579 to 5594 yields 10.55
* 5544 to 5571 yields 10.76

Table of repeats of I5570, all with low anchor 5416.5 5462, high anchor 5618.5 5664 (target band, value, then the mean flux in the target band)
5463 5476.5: 0.058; 8.41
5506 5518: 0.056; 8.43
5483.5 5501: -0.029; 9.11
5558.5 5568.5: -0.023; 9.06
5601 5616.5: -0.046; 9.25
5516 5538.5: 0.022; 8.69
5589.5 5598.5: 0.084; 8.2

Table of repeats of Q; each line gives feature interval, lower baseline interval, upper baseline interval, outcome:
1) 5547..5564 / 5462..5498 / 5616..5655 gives -0.05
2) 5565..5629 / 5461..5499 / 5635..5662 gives 0.01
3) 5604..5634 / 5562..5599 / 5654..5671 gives -0.06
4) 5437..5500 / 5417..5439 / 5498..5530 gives 0.00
